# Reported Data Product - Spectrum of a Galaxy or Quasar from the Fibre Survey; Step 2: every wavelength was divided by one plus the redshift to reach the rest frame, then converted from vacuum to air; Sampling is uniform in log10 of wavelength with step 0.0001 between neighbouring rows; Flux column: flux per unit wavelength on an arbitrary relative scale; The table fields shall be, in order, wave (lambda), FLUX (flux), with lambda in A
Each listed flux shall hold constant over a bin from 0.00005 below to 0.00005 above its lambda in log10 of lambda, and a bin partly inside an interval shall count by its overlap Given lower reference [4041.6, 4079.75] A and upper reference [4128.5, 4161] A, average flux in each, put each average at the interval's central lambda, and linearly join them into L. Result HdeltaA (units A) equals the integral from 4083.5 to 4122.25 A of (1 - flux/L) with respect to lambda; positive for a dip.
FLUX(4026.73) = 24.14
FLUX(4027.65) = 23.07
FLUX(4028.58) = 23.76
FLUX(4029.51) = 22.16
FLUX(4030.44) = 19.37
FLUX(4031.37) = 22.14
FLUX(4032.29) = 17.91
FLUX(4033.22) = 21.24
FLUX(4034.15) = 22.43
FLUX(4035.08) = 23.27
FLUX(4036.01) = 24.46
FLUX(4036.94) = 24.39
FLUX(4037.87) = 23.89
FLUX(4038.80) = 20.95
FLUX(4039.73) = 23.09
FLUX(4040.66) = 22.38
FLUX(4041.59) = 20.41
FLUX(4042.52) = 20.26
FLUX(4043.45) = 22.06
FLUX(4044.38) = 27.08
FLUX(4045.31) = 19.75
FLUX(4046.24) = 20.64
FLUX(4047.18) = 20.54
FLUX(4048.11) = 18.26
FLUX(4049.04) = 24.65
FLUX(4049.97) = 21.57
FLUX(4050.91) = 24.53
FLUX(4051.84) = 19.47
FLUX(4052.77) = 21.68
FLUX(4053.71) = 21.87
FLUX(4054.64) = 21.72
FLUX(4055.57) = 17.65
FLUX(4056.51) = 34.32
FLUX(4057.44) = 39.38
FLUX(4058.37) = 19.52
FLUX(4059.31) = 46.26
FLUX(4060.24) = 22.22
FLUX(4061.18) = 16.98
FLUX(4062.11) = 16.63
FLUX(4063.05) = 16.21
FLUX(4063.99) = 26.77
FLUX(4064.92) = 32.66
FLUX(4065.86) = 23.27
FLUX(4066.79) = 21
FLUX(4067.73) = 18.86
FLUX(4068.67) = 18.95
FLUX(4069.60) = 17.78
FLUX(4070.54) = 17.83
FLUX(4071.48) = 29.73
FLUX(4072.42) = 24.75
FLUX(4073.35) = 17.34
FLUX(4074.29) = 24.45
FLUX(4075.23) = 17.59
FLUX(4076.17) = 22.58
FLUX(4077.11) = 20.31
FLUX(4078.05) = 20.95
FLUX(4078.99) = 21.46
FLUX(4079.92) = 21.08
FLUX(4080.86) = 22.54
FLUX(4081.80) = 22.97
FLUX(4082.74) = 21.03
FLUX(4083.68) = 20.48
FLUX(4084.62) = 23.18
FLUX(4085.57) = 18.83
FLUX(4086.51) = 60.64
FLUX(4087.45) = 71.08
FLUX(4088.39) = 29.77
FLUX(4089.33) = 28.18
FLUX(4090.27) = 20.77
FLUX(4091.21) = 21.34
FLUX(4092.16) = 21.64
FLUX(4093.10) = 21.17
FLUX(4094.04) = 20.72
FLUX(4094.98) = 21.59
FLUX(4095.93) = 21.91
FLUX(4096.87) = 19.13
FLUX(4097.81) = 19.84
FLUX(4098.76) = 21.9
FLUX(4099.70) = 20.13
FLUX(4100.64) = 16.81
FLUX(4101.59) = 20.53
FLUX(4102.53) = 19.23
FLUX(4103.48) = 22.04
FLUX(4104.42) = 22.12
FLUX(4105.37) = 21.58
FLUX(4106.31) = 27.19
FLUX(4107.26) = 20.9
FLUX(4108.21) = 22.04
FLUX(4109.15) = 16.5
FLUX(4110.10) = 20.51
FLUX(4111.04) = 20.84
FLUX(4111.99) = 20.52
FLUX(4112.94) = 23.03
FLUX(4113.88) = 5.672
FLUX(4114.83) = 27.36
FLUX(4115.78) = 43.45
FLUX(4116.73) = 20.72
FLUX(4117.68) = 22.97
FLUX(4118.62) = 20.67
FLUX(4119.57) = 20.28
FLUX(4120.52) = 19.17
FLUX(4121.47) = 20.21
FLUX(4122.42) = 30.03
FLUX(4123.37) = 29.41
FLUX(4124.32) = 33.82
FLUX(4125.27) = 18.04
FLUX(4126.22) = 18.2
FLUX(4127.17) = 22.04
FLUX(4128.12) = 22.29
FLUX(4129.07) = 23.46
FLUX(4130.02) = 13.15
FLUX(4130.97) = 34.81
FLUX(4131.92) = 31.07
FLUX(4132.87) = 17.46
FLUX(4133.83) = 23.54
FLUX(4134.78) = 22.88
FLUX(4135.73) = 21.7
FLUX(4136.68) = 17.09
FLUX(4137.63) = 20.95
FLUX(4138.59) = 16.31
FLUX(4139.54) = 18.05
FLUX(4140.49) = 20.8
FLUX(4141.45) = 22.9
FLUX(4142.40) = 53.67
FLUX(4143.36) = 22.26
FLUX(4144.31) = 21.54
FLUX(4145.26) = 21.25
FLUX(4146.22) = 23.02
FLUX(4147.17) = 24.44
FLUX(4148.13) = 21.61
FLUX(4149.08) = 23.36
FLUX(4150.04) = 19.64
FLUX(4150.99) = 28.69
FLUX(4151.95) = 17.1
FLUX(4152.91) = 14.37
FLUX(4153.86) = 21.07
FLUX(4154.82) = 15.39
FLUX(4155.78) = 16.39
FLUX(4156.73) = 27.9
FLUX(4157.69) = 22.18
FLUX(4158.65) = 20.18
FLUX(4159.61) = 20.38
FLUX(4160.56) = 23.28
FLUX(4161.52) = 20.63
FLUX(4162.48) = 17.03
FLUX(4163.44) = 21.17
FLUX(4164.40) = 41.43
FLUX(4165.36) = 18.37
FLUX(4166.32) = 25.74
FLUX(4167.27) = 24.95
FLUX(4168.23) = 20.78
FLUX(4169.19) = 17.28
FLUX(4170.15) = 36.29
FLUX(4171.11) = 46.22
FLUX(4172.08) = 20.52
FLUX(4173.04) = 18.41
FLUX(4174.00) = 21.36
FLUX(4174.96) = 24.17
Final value -2.3 A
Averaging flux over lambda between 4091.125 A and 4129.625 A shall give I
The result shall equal 22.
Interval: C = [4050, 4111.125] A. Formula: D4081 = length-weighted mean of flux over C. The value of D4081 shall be 23.6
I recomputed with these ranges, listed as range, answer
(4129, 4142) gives 21.9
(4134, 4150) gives 23.2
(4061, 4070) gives 21.1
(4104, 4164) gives 22.4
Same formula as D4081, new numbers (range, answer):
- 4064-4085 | 22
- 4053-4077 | 23.4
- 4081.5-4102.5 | 25.5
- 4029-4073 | 22.8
